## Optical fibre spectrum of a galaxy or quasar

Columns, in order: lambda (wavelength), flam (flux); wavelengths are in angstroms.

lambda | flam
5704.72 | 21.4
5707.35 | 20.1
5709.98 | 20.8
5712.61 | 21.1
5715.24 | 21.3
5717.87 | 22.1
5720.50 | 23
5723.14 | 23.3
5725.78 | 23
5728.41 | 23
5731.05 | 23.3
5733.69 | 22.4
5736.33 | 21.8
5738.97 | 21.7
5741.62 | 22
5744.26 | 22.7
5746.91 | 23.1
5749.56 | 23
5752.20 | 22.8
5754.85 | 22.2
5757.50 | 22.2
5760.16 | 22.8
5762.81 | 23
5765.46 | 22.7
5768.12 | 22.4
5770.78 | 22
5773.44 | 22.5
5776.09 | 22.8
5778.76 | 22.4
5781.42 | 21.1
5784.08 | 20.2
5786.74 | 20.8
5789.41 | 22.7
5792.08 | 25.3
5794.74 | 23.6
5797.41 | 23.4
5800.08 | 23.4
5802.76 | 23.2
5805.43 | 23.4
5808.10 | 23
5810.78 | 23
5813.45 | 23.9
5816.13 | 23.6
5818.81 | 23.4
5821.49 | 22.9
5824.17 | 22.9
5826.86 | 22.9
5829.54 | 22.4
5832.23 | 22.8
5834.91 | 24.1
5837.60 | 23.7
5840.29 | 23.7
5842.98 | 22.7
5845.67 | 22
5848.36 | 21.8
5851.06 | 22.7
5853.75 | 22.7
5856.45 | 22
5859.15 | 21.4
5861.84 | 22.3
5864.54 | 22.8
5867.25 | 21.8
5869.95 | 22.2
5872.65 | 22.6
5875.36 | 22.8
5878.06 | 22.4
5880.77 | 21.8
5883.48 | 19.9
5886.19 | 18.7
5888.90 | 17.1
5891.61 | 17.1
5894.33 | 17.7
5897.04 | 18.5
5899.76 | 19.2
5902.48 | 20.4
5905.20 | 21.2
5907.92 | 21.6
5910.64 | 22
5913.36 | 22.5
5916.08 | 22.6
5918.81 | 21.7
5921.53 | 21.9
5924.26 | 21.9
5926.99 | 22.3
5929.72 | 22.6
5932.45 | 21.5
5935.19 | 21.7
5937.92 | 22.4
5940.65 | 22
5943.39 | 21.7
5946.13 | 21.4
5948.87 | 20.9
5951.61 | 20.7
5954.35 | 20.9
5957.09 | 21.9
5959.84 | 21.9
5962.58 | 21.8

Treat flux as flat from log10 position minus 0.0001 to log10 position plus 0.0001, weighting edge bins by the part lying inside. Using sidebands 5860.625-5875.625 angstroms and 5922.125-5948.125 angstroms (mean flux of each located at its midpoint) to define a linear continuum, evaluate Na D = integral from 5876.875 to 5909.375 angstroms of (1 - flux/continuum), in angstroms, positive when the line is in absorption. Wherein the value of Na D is 3.77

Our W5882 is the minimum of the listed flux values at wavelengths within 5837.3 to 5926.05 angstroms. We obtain 17.1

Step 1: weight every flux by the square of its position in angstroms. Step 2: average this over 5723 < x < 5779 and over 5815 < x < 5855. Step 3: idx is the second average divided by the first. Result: 1.05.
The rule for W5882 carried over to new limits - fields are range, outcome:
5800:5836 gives 22.4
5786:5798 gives 20.8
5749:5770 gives 22.2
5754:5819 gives 20.2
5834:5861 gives 21.4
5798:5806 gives 23.2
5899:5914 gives 19.2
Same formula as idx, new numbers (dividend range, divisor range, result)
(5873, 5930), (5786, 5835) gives 0.92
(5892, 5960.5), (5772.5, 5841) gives 0.96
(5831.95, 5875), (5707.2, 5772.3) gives 1.05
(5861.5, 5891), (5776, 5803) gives 0.96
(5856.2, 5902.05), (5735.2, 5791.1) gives 0.96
